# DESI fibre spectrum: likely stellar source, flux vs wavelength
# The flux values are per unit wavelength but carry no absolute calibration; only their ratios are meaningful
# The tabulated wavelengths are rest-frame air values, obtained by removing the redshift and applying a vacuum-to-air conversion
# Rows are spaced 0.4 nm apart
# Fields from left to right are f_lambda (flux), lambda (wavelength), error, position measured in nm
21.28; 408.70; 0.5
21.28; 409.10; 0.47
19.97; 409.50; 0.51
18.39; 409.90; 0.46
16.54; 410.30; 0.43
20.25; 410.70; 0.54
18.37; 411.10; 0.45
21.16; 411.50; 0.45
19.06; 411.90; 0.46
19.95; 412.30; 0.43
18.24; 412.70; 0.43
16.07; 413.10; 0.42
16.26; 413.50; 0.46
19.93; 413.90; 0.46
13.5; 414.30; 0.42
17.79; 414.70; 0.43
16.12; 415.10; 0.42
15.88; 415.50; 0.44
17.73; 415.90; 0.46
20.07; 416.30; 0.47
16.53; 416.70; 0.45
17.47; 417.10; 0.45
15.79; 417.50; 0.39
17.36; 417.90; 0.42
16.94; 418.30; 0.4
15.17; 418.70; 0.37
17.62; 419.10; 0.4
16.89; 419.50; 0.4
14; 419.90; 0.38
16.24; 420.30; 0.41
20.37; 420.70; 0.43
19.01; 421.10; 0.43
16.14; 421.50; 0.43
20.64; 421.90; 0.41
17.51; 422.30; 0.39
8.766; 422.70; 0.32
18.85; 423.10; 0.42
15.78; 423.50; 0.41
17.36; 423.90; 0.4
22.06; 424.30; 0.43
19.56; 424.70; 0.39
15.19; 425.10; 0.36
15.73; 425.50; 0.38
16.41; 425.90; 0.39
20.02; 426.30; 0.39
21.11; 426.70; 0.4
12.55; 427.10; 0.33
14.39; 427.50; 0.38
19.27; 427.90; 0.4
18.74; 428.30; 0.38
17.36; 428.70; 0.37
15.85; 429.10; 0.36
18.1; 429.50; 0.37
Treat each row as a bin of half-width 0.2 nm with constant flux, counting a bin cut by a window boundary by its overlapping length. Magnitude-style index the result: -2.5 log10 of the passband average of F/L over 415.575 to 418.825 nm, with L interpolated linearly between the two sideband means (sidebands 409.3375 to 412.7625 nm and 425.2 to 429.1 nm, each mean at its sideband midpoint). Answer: 0.08 mag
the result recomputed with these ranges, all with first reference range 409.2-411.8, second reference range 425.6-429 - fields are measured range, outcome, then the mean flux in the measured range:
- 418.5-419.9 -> 0.130 mag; 16.2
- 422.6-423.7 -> 0.189 mag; 15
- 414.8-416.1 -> 0.122 mag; 16.7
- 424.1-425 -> -0.144 mag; 20.2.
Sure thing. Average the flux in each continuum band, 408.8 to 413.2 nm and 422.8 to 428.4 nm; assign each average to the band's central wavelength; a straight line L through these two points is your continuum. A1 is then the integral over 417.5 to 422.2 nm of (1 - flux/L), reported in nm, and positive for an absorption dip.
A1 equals 0.226 nm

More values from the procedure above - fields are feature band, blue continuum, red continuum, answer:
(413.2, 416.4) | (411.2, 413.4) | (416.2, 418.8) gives 0.154 nm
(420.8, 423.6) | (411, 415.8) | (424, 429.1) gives 0.128 nm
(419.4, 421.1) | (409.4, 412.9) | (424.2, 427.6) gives 0.086 nm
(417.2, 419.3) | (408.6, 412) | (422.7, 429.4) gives 0.203 nm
